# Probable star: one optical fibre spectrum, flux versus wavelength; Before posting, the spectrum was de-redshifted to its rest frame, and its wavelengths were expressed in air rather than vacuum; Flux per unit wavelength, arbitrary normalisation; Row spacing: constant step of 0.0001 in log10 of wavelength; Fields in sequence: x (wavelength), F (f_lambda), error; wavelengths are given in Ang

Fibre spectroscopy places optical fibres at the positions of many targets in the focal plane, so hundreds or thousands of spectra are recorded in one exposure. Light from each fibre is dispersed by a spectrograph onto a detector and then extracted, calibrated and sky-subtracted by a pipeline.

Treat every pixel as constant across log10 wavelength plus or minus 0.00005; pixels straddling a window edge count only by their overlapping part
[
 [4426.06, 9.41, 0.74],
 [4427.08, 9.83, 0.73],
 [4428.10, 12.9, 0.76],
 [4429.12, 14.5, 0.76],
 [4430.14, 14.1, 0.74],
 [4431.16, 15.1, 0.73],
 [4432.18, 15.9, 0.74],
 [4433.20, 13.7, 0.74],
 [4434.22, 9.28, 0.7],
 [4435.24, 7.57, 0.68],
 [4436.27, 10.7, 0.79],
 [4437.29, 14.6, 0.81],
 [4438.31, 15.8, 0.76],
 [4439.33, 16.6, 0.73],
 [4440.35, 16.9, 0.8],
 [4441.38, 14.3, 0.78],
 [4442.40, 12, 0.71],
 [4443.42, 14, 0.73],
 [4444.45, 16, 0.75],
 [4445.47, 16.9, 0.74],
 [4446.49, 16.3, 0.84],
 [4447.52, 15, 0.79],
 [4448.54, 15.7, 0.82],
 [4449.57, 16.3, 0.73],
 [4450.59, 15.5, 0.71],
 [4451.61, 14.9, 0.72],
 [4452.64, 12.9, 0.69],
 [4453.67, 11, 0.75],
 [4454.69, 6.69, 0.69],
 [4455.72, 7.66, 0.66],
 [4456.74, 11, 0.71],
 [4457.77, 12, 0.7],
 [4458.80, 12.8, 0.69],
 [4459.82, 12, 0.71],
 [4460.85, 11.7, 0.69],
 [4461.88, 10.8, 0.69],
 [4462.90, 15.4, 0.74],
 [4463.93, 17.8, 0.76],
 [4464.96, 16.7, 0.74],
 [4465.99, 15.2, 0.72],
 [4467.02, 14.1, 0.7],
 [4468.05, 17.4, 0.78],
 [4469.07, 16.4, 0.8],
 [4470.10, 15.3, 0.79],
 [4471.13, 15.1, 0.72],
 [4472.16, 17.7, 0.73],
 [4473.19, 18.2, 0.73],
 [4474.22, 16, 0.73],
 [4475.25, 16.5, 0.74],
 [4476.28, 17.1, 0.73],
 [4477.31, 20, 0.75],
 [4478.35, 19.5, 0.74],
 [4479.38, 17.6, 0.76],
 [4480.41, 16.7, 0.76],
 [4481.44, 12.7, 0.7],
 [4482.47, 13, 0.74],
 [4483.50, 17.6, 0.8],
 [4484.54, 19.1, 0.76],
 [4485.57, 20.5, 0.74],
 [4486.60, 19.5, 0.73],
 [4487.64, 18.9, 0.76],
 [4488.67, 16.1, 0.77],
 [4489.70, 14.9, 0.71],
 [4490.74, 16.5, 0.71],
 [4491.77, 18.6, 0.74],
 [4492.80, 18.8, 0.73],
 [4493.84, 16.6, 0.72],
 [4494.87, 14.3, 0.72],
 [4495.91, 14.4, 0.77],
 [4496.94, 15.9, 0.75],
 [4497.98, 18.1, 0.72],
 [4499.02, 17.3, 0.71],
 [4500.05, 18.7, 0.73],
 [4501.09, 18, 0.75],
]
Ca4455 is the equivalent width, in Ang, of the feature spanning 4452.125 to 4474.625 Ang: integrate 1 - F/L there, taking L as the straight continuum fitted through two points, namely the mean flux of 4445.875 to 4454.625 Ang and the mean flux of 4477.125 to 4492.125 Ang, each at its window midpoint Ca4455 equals 2.53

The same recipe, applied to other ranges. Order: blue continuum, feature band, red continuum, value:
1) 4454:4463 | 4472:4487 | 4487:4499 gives -3.1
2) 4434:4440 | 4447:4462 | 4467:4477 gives 2.2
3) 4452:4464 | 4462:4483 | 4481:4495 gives -3.2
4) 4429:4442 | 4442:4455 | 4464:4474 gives 0.4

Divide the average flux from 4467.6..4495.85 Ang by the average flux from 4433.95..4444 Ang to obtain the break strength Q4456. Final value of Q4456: 1.3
